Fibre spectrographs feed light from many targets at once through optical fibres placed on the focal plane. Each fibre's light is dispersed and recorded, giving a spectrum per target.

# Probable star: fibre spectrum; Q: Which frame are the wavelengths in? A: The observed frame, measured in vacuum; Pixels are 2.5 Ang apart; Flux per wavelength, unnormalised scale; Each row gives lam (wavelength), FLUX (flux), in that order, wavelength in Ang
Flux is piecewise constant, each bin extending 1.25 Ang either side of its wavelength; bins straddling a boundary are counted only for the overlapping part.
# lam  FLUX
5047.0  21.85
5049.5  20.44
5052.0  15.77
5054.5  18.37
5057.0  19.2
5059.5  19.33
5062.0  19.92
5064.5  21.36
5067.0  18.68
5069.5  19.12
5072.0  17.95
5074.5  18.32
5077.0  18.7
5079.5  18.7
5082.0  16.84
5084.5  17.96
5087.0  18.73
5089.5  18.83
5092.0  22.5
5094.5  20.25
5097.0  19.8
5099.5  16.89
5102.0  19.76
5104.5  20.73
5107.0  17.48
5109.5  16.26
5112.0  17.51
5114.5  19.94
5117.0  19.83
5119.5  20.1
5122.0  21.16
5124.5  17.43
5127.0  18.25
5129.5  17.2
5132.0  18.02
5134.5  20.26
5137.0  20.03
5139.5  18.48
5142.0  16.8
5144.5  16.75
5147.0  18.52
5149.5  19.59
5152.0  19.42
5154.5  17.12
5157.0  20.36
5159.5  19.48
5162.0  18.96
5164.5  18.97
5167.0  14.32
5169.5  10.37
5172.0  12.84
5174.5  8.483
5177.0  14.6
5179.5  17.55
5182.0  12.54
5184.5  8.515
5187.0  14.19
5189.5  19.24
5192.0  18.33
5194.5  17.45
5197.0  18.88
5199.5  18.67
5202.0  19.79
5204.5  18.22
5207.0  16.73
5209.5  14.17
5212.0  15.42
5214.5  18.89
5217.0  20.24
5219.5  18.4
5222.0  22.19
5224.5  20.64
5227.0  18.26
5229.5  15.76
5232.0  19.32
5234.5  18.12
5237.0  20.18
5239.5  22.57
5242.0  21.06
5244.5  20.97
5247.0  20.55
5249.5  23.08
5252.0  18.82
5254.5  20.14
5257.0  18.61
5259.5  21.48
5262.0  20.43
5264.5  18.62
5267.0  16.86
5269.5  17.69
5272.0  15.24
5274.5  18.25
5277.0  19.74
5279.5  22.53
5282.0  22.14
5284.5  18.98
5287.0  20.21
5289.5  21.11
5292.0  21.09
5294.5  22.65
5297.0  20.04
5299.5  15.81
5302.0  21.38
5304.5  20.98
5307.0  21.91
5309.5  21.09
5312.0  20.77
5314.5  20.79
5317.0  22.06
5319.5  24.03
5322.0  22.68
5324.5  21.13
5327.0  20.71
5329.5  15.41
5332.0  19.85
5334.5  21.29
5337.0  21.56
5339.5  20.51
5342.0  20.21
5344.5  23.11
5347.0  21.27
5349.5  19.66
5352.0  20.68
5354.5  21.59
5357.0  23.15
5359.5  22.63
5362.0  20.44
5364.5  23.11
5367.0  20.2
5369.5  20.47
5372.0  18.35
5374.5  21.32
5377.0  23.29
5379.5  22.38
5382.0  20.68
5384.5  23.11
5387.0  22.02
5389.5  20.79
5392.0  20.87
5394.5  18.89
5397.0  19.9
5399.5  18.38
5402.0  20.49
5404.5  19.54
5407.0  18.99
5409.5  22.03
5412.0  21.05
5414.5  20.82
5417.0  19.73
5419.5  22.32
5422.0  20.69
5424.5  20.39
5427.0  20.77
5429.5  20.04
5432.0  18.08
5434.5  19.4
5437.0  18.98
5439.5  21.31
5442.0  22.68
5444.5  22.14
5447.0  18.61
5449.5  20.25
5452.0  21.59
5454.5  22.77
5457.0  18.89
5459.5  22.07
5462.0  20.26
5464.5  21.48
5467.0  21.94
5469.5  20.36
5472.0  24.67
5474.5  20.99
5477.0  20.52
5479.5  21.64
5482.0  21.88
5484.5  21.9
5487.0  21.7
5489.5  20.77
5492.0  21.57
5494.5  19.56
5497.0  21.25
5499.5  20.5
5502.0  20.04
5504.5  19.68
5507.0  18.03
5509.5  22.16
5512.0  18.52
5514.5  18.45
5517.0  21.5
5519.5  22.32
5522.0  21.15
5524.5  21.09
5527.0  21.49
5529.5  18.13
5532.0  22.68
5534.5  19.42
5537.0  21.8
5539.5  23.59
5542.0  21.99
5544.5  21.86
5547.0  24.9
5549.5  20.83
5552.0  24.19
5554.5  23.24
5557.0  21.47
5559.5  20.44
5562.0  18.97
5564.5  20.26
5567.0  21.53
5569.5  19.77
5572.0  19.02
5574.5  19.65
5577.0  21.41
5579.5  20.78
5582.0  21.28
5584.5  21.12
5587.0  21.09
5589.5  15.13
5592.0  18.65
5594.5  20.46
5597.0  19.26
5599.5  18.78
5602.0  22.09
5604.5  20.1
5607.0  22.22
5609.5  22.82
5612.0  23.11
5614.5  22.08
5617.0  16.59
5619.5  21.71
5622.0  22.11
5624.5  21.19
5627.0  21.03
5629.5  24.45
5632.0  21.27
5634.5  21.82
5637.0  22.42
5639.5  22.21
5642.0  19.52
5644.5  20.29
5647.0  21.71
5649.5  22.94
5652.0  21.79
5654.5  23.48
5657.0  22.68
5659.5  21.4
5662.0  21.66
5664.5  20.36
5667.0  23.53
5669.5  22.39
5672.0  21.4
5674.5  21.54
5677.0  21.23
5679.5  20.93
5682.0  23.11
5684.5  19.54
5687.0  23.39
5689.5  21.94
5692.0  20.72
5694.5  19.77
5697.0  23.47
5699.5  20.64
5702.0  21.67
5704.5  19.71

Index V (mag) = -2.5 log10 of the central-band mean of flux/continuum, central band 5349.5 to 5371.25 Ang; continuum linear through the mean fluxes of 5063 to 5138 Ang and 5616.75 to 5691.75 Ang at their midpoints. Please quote -0.06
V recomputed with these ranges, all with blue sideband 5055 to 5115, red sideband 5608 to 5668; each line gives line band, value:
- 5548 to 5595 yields 0.05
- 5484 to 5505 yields 0.01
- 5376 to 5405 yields -0.02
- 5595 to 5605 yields 0.08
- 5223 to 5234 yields 0.06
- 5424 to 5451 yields 0.03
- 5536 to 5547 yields -0.07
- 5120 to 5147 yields 0.04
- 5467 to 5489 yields -0.04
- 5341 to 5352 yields -0.04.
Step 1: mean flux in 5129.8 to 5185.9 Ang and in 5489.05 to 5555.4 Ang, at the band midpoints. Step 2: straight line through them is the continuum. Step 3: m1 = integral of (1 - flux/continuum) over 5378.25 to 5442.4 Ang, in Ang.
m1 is -2.71 Ang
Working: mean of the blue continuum 16.5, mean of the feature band 20.5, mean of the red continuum 21.1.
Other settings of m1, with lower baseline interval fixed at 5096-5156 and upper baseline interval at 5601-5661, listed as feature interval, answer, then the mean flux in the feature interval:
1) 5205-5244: 0.84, 18.8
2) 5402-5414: -0.05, 20.4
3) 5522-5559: -1.21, 21.9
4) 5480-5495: -0.36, 21.3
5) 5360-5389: -1.82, 21.4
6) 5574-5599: 1.84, 19.9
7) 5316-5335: -0.97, 20.9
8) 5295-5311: -0.49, 20.3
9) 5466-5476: -0.59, 22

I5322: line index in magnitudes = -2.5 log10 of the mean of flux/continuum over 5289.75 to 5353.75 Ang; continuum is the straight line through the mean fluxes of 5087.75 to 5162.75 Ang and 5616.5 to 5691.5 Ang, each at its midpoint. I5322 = -0.047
